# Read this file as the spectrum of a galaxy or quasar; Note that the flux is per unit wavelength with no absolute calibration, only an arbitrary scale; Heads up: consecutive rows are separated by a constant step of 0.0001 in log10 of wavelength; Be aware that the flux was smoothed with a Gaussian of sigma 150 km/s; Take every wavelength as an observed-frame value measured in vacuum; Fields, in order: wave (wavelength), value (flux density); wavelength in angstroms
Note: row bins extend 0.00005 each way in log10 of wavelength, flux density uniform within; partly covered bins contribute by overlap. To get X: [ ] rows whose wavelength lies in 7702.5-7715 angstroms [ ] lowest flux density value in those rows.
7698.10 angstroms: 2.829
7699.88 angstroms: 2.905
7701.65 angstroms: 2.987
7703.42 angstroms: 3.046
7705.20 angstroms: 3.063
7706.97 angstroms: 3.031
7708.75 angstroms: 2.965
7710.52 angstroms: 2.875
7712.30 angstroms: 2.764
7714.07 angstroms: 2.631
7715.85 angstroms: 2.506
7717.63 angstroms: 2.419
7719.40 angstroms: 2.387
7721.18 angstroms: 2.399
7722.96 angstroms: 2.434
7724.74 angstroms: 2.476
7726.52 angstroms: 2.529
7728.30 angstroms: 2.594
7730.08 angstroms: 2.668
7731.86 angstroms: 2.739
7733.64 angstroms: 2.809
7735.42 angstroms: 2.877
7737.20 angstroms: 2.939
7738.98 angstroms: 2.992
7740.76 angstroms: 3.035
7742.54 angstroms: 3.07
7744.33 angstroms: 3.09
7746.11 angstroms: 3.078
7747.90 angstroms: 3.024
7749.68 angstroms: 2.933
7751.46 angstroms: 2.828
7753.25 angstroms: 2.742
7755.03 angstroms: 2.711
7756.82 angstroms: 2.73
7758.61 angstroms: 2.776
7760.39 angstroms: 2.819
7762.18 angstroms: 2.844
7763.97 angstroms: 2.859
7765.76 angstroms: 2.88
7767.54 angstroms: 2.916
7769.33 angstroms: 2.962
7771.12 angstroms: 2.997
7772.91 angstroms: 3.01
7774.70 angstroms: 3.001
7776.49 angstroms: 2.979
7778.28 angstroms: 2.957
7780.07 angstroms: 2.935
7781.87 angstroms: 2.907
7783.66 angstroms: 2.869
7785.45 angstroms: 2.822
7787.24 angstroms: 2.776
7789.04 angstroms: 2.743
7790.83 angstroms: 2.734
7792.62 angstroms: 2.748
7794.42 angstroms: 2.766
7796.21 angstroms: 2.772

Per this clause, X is 2.631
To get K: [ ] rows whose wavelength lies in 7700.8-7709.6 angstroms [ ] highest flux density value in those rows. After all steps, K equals 3.063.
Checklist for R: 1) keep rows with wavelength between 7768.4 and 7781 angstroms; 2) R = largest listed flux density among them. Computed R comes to 3.01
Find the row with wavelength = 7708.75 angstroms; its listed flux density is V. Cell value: 2.965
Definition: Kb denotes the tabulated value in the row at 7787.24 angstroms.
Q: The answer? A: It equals 2.776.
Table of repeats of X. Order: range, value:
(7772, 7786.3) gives 2.822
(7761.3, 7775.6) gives 2.844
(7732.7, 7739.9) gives 2.809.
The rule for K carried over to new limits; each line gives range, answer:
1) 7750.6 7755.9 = 2.828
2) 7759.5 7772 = 2.997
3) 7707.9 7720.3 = 2.965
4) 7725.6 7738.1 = 2.939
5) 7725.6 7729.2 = 2.594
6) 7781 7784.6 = 2.907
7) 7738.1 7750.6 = 3.09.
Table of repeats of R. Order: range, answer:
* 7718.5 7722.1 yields 2.399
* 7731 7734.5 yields 2.809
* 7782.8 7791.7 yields 2.869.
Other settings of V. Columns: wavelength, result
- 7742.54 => 3.07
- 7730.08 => 2.668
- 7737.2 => 2.939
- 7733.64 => 2.809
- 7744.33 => 3.09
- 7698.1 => 2.829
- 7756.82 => 2.73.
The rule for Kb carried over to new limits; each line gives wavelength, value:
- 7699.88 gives 2.905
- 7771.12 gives 2.997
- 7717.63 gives 2.419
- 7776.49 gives 2.979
